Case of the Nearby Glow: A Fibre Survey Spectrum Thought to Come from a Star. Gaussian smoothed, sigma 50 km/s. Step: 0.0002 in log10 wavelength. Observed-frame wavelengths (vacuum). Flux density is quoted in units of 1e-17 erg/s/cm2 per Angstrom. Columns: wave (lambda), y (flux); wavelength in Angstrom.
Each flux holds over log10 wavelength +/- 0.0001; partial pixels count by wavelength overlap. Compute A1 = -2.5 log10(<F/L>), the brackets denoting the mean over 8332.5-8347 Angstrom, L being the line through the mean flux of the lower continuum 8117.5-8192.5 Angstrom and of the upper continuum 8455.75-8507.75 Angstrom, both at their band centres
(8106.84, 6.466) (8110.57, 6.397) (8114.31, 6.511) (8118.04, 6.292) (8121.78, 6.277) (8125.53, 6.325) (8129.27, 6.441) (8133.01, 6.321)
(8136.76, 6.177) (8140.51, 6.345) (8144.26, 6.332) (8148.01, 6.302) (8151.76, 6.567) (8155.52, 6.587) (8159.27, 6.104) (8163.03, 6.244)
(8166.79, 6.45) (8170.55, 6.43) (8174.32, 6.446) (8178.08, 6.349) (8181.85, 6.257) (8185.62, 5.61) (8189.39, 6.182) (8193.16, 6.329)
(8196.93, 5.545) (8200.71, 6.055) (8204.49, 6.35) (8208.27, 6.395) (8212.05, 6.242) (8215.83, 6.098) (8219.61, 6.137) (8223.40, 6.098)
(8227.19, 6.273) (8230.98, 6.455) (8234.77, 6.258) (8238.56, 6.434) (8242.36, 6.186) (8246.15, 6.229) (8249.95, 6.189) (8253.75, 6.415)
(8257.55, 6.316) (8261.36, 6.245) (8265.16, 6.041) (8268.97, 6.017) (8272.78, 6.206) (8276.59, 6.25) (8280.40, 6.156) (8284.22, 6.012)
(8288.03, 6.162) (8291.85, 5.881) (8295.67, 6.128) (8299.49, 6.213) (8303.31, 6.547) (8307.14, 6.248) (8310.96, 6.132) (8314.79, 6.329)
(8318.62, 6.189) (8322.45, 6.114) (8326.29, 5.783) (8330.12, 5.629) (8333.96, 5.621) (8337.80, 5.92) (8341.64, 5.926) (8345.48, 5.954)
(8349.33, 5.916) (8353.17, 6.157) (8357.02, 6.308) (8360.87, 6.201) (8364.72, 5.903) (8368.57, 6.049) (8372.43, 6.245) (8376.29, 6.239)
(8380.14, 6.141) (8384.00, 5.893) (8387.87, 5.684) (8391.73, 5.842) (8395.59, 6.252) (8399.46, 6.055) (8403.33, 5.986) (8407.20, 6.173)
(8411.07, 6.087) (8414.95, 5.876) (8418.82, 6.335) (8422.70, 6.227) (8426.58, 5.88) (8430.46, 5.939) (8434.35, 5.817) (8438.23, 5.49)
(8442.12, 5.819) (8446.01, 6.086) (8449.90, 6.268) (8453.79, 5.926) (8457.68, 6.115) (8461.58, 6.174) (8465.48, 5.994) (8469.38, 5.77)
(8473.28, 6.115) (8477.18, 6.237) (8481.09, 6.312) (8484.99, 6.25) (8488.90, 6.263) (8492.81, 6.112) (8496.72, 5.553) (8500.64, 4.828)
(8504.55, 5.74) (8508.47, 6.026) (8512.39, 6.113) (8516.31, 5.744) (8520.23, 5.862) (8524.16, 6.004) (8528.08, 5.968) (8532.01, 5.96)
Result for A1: 0.04 mag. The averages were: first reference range 6.3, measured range 5.86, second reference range 5.96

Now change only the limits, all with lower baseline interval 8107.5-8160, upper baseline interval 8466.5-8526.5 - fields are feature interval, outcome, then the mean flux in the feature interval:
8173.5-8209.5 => 0.03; 6.14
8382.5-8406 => 0.02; 5.96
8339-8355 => 0.02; 5.99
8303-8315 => -0.02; 6.28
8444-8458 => -0.02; 6.1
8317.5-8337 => 0.05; 5.86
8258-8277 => 0.01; 6.16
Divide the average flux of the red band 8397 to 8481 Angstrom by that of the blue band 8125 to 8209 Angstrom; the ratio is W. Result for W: 0.96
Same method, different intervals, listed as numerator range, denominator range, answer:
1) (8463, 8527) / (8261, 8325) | 0.96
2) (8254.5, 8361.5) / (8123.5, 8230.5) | 0.97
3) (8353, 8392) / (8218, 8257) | 0.97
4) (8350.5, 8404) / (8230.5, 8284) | 0.97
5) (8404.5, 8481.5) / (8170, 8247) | 0.97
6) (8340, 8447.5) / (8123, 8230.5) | 0.96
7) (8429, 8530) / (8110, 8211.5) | 0.95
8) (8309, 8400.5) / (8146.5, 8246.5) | 0.96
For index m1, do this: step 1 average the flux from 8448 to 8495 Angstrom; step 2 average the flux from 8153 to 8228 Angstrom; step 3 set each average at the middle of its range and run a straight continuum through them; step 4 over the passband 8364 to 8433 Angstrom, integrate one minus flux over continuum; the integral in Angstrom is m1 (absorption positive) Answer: 1.2 Angstrom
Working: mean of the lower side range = 6.21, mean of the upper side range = 6.13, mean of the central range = 6.04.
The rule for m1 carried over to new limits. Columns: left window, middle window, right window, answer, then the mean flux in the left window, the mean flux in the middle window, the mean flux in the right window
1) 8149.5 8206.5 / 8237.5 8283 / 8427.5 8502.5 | -0.5 Angstrom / 6.23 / 6.22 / 5.95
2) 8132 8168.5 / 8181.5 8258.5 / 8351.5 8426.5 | 0.9 Angstrom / 6.34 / 6.19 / 6.08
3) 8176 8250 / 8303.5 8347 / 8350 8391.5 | 0.7 Angstrom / 6.18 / 6.01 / 6.07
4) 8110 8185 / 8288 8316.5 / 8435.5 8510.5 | -0.2 Angstrom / 6.34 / 6.21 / 5.95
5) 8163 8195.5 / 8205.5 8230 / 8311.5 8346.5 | -0.2 Angstrom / 6.25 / 6.22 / 5.95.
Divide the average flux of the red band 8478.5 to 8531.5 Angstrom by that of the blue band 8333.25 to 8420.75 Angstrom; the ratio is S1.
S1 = 0.98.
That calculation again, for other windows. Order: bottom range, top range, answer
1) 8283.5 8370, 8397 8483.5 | 1.00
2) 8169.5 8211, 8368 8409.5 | 0.98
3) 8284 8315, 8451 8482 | 0.98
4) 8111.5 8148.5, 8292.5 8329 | 0.97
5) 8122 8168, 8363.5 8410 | 0.95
